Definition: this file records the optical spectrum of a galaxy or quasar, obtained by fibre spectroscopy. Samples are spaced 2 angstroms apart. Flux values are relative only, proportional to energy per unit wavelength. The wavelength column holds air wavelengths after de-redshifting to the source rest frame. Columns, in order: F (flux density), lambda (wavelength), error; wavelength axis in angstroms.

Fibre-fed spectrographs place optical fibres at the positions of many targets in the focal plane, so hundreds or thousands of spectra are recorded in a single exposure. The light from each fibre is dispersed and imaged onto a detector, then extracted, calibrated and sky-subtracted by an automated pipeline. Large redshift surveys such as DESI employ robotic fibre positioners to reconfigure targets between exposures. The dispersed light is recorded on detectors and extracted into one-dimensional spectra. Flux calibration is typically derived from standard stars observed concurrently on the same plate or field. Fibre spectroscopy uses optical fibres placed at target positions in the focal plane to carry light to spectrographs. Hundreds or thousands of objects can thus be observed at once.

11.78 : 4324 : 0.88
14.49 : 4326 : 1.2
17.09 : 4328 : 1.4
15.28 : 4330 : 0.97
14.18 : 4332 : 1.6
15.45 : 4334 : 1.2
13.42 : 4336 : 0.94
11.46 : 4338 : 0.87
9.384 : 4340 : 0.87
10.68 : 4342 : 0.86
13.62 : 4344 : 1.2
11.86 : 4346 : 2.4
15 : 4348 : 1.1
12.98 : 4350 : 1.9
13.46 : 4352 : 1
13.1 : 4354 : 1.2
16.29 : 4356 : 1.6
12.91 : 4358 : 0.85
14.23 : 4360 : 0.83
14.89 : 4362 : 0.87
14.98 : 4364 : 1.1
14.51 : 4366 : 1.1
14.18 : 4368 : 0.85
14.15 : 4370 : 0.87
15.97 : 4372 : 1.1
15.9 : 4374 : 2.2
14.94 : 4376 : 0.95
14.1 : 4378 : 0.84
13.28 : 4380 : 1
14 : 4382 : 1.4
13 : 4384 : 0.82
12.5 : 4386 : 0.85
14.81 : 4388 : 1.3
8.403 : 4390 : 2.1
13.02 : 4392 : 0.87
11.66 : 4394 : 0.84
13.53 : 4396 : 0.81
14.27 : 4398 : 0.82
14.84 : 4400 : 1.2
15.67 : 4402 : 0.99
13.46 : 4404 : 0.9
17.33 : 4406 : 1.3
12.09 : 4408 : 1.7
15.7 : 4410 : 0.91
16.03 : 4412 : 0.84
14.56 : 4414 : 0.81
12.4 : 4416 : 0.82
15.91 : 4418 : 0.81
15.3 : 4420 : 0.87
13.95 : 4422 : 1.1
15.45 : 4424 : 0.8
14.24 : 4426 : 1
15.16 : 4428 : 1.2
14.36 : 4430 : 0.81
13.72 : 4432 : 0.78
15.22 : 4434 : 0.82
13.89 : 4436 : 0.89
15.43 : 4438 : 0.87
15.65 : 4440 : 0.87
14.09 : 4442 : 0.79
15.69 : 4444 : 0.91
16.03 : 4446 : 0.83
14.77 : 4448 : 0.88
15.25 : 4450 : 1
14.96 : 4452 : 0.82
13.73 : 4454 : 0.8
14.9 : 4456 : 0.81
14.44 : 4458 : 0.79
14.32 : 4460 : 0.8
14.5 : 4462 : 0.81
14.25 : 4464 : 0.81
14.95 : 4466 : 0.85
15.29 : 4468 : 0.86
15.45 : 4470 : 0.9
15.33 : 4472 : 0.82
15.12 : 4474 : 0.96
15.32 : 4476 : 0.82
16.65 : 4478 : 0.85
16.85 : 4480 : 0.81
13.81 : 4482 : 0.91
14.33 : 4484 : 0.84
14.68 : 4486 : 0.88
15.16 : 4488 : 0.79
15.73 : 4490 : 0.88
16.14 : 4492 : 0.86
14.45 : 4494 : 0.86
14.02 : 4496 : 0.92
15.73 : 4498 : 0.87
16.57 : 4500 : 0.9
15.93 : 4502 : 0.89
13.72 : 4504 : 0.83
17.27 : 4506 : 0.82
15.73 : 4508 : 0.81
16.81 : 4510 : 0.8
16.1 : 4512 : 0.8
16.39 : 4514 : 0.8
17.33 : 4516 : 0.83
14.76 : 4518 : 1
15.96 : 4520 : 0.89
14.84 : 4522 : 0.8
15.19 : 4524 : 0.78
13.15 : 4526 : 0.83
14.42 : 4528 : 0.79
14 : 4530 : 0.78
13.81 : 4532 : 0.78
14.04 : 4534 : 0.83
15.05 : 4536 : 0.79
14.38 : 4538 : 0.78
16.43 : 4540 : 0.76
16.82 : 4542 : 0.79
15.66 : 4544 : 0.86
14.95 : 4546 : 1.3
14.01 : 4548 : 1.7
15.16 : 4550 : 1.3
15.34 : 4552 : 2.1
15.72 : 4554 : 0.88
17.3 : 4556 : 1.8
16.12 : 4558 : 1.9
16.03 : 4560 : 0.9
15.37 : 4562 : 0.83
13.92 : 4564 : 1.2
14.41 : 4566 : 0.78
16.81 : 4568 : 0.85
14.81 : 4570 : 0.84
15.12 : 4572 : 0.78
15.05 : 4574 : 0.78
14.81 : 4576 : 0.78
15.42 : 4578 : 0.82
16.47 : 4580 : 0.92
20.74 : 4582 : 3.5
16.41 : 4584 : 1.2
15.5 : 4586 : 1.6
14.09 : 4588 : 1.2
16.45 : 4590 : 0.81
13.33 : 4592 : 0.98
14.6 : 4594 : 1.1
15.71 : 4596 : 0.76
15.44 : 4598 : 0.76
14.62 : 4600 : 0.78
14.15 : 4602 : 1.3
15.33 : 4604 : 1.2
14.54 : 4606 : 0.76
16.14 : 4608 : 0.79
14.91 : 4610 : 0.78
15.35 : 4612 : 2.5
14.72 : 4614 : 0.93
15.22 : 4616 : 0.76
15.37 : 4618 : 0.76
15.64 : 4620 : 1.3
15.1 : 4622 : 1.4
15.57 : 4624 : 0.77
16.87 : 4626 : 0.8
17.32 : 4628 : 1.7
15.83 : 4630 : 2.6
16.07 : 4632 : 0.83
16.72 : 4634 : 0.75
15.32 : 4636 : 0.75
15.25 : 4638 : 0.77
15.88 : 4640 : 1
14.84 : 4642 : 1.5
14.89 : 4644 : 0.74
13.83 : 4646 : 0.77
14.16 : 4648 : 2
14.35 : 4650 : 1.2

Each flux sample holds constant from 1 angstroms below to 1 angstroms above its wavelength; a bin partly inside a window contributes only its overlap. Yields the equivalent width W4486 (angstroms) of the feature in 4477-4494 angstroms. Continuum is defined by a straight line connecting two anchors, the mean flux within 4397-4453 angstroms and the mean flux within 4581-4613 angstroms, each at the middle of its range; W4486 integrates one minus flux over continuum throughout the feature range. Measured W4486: -0.3 angstroms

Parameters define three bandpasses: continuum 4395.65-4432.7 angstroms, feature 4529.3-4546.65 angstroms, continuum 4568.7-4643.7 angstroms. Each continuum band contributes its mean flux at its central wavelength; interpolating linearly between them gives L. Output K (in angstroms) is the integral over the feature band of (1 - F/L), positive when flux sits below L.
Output 0.21 angstroms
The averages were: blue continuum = 14.7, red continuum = 15.5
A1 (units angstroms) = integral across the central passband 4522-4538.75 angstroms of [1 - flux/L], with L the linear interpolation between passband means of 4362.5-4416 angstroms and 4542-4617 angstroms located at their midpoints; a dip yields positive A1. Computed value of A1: 0.9 angstroms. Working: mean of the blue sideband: 14.1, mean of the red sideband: 15.4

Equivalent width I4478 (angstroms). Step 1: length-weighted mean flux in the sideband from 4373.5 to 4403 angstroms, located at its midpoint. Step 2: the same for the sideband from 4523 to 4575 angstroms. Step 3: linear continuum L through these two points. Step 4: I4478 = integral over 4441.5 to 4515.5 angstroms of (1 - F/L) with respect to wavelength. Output -4.32 angstroms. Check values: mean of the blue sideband 13.6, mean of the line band 15.3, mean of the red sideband 15.1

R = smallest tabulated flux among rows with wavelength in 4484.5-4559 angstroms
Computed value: 13.15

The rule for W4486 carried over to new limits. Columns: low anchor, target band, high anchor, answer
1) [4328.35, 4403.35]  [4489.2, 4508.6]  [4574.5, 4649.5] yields -1.1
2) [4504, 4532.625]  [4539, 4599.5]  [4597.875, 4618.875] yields -1.6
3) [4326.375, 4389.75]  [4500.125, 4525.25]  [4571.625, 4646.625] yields -1.6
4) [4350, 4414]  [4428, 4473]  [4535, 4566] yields -0.6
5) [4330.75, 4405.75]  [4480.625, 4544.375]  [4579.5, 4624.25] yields -2.2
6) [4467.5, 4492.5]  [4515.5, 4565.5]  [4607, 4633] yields 1.1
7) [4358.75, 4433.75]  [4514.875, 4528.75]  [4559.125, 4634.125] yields -0.1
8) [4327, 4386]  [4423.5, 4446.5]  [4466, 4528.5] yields -0.2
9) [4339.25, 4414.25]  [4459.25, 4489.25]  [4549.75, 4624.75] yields -1.0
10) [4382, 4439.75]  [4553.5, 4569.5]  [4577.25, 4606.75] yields -0.4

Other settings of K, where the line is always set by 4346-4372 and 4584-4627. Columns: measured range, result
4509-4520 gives -1.1 angstroms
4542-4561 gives -0.8 angstroms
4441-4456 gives -0.4 angstroms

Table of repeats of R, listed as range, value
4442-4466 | 13.73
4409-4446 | 12.4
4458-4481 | 14.25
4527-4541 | 13.81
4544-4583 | 13.92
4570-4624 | 13.33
